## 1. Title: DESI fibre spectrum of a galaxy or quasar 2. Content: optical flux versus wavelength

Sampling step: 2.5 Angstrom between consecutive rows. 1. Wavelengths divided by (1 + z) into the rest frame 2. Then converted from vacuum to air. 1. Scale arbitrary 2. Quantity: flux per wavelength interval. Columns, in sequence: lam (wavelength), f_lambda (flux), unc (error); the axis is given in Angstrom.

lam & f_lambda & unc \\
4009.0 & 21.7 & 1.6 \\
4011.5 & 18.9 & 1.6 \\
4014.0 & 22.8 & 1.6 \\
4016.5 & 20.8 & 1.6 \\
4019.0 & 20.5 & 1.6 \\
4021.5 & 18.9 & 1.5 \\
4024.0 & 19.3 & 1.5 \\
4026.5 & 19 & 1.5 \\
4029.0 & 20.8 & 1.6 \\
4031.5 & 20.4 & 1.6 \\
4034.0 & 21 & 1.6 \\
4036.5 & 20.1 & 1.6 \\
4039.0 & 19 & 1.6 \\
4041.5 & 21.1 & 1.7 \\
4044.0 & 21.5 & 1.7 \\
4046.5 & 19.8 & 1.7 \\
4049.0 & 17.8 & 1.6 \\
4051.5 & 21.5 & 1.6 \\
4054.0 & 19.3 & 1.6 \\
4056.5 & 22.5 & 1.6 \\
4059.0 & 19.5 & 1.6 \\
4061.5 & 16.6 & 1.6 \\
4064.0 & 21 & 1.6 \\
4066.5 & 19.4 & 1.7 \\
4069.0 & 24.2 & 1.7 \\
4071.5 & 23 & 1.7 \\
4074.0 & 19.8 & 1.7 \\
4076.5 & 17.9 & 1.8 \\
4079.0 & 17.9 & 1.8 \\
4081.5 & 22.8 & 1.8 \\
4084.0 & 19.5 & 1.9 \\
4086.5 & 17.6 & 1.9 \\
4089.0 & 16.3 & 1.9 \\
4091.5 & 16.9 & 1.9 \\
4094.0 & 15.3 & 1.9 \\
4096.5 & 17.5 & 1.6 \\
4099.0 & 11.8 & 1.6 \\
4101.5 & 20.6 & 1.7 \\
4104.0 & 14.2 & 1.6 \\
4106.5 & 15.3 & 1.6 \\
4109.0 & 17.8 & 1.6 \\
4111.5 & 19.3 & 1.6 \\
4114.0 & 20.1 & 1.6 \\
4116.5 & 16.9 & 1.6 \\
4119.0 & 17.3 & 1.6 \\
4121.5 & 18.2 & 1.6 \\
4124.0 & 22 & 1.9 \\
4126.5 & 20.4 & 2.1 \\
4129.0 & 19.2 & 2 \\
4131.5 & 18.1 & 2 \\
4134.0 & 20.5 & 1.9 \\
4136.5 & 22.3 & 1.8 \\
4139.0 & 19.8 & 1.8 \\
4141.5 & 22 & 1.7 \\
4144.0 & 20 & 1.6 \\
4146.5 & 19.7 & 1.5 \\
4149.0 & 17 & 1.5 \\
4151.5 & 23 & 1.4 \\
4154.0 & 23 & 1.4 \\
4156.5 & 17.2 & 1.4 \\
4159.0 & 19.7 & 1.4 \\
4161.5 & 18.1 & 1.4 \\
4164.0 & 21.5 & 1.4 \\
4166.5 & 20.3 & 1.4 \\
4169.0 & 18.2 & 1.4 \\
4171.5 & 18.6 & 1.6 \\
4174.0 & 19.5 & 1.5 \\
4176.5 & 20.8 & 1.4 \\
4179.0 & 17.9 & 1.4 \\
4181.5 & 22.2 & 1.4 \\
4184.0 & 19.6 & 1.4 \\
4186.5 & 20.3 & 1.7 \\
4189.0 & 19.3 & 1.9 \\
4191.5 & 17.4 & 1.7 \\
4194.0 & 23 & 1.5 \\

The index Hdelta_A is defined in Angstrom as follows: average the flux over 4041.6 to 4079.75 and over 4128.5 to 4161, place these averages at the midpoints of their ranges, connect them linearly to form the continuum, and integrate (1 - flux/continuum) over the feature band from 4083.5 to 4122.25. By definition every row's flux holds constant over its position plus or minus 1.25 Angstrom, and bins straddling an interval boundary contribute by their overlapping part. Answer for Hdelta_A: 5.8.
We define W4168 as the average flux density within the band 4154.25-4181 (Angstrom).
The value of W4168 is 19.4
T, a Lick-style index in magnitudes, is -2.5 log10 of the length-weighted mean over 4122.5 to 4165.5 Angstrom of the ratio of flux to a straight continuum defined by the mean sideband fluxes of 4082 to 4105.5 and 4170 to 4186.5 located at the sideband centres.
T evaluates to -0.09 mag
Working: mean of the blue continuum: 16.8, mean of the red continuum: 19.8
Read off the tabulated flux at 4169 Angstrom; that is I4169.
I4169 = 18.2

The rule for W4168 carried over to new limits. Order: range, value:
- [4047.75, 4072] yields 20.4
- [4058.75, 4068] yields 19.2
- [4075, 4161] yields 18.7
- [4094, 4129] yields 17.8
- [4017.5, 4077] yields 20.2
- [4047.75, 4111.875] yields 18.7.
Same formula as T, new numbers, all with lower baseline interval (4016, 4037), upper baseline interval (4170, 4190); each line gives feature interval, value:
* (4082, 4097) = 0.14 mag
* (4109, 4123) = 0.09 mag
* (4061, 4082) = -0.02 mag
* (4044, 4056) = 0.00 mag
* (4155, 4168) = 0.02 mag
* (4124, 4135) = 0.00 mag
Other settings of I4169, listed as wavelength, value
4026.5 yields 19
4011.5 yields 18.9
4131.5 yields 18.1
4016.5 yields 20.8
